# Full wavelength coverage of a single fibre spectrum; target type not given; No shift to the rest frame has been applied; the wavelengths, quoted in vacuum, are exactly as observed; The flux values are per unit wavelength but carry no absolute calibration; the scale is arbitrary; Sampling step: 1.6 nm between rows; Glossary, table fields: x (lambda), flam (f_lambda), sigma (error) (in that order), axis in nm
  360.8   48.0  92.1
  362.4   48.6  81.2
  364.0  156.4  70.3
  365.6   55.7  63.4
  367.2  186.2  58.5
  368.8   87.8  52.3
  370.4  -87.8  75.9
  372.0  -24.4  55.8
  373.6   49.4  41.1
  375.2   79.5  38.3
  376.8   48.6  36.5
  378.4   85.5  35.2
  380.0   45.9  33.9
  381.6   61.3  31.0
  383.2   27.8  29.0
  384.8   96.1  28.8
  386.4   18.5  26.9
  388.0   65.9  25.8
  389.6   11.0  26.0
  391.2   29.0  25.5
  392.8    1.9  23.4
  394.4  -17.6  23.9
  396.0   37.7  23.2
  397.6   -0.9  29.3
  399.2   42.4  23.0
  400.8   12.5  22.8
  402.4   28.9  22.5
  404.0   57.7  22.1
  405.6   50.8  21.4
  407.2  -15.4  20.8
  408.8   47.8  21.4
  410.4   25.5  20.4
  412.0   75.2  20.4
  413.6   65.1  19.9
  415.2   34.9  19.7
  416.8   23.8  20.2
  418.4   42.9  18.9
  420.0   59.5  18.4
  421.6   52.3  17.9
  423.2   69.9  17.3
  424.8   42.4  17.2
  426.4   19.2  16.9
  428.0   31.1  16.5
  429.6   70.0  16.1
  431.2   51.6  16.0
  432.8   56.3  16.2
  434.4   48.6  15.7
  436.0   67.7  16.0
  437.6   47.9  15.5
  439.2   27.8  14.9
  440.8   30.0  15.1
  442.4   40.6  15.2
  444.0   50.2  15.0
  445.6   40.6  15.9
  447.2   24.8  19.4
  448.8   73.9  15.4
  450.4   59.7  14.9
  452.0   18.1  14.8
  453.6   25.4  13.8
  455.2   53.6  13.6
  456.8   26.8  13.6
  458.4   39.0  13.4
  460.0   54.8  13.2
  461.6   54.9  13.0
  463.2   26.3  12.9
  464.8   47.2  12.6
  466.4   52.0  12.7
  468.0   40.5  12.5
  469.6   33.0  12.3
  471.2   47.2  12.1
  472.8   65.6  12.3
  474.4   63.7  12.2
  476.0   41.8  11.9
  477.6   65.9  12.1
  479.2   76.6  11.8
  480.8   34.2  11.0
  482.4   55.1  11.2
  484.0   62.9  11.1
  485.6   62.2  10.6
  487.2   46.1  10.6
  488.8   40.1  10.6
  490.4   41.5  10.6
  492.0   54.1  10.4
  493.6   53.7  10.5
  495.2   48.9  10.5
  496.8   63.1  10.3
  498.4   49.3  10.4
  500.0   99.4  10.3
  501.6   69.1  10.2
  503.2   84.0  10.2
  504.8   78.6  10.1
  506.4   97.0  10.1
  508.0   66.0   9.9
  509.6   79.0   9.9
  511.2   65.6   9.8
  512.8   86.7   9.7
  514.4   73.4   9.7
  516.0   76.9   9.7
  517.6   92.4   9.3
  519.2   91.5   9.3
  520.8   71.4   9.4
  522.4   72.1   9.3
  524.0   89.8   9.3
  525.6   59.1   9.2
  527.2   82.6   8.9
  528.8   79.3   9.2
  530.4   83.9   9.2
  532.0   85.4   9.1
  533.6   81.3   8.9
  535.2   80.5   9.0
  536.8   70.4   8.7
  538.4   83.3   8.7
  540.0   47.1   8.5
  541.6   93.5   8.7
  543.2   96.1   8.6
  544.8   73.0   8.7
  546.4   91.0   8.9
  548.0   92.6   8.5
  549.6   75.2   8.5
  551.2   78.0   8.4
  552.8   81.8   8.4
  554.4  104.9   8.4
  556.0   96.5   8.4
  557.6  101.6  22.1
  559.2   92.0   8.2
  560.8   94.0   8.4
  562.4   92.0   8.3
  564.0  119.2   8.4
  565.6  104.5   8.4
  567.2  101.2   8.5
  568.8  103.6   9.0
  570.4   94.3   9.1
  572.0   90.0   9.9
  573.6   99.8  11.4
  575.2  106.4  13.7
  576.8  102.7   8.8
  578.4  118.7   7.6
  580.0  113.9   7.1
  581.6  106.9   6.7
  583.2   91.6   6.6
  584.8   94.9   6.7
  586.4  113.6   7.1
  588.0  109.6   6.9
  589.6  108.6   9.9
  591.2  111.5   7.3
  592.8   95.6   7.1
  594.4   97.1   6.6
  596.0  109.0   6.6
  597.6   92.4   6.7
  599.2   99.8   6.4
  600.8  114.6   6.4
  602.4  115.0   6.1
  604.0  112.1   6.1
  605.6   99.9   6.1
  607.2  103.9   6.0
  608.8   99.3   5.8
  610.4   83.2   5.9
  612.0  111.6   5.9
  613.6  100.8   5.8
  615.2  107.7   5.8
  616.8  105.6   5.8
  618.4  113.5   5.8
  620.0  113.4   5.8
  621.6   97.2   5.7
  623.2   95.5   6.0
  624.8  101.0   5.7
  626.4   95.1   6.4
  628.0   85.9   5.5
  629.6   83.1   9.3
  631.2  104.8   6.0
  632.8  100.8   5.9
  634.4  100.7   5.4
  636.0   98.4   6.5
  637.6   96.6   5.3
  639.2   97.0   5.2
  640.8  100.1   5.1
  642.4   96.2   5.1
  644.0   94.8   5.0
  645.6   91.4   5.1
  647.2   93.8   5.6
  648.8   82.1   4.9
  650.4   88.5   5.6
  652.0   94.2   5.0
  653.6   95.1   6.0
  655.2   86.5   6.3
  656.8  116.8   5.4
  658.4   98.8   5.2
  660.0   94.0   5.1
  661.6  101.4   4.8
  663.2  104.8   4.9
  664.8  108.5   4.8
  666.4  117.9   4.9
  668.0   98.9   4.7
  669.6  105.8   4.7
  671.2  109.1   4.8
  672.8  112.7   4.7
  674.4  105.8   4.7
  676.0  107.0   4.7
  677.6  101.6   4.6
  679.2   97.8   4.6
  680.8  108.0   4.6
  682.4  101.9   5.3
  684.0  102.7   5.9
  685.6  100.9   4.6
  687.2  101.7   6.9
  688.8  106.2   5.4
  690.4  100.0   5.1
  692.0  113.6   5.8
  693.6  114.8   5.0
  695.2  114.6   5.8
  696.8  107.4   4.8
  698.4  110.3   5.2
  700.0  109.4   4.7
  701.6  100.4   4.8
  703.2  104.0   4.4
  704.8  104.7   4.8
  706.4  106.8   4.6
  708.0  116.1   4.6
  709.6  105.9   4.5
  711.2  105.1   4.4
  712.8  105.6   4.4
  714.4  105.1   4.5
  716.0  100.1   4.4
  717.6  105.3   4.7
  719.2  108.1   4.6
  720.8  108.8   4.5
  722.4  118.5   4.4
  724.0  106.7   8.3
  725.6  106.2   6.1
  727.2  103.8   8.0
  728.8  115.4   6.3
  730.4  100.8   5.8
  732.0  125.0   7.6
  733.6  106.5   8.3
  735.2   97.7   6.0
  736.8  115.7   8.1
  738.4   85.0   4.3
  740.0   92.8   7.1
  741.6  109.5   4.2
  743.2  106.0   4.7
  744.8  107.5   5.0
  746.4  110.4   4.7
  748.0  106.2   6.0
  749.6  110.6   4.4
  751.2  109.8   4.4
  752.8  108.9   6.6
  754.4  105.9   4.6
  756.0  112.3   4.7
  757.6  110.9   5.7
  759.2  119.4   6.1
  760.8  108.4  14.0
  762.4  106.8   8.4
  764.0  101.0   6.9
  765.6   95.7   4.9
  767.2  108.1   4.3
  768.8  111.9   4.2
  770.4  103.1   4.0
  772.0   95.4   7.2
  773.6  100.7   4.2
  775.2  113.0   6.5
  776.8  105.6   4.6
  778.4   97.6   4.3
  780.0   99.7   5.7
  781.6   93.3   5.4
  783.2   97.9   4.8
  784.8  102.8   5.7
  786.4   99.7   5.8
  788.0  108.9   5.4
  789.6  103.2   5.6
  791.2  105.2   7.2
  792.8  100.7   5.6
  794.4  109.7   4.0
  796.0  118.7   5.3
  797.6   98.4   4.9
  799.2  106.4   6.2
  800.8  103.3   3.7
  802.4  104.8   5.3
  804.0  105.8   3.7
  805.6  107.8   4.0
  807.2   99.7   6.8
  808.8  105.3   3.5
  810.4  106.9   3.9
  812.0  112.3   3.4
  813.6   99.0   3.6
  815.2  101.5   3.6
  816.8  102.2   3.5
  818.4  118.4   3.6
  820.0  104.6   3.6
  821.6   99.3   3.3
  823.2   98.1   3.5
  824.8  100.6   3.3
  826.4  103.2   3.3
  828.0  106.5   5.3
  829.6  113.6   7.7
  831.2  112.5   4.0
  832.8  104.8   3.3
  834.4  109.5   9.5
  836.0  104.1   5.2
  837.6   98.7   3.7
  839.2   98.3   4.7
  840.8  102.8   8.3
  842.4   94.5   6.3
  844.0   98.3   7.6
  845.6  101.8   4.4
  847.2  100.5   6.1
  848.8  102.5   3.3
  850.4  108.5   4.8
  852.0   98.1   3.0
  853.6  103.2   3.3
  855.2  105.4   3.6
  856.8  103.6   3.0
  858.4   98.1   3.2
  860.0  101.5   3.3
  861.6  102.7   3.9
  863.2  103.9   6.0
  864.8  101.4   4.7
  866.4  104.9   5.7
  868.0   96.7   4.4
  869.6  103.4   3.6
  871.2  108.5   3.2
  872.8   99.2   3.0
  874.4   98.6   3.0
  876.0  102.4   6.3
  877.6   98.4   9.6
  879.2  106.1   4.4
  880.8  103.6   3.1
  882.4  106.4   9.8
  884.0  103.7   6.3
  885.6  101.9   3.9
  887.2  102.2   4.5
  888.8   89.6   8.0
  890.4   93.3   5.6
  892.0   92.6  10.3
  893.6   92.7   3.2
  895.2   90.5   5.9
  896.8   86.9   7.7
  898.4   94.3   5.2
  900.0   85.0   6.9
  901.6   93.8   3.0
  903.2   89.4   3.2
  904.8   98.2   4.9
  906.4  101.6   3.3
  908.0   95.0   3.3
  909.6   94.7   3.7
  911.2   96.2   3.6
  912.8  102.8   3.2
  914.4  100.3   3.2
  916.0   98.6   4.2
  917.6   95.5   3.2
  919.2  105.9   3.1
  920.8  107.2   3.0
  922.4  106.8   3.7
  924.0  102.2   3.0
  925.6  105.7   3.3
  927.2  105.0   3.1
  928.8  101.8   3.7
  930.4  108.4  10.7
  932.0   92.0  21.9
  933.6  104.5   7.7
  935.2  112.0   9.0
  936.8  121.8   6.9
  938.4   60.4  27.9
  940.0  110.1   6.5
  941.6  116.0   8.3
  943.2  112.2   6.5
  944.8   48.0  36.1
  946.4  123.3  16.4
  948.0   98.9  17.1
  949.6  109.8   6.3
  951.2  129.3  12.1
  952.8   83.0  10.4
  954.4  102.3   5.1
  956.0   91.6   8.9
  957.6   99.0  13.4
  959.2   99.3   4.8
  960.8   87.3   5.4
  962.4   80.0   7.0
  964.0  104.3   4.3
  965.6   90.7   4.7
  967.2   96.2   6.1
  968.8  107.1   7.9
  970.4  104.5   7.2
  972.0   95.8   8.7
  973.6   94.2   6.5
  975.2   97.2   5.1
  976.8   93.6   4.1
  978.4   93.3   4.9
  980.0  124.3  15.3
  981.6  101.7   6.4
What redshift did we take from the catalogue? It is 0.25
